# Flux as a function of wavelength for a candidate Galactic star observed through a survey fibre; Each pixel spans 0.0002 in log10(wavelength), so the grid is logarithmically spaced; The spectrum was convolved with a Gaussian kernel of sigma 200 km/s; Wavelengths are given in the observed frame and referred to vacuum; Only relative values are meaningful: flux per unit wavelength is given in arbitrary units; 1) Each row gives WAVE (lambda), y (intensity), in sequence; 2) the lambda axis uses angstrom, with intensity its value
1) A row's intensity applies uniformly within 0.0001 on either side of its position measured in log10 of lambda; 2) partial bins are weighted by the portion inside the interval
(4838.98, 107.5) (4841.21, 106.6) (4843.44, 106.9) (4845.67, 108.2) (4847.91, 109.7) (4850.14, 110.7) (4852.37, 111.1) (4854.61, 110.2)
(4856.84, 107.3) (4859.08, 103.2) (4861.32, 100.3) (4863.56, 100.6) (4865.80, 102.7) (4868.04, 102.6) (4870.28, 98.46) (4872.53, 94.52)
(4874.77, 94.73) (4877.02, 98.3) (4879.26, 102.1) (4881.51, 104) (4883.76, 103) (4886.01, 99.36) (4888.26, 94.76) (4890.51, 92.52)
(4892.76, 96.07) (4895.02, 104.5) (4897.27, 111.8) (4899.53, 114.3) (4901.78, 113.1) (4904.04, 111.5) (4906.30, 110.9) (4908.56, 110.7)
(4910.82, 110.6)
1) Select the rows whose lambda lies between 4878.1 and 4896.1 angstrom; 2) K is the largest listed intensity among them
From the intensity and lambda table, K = 104.5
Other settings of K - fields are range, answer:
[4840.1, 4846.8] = 108.2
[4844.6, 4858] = 111.1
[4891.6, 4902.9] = 114.3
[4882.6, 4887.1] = 103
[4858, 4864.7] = 103.2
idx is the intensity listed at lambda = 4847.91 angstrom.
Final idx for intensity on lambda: 109.7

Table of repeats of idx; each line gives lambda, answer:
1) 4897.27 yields 111.8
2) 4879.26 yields 102.1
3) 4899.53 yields 114.3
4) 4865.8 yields 102.7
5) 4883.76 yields 103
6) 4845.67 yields 108.2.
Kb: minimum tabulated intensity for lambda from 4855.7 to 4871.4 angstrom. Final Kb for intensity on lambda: 98.46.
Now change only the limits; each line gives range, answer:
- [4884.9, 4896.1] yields 92.52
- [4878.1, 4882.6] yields 102.1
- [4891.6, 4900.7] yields 96.07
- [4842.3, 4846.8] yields 106.9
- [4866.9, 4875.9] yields 94.52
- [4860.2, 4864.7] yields 100.3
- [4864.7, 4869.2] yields 102.6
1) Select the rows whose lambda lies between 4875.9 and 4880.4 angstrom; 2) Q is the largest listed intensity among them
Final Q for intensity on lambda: 102.1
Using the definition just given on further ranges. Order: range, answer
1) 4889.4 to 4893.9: 96.07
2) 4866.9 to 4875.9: 102.6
